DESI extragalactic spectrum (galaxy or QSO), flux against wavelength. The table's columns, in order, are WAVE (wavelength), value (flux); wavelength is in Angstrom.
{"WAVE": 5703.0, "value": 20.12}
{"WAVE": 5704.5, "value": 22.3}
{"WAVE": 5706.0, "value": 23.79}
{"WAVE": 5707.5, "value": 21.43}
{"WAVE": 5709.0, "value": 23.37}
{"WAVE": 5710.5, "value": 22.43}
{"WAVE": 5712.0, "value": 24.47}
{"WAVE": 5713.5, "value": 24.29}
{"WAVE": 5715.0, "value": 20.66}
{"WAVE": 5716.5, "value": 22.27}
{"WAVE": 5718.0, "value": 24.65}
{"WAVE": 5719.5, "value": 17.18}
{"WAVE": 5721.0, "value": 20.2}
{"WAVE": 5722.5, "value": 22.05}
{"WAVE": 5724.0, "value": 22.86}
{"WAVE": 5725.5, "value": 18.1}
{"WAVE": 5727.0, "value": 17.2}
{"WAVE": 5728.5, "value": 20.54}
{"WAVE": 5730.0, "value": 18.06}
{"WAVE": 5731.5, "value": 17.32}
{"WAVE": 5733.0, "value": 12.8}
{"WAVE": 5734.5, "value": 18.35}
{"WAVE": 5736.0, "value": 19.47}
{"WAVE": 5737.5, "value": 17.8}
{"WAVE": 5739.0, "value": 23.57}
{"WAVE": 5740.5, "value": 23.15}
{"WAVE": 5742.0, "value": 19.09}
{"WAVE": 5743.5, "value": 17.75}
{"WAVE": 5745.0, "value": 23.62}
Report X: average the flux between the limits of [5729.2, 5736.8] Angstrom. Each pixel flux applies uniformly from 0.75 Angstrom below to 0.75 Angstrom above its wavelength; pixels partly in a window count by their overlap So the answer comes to 17.2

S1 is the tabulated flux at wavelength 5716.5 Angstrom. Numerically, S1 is 22.27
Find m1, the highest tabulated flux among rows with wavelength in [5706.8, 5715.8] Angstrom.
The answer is 24.47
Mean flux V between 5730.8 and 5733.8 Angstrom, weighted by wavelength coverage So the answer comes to 15.1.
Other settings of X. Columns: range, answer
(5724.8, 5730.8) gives 18.5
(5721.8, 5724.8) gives 22.4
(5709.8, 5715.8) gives 23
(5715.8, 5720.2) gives 21.4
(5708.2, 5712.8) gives 23.4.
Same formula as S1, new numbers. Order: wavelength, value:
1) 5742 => 19.09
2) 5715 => 20.66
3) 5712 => 24.47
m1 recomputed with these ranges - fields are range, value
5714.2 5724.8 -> 24.65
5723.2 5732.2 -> 22.86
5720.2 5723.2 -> 22.05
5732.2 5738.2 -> 19.47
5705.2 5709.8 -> 23.79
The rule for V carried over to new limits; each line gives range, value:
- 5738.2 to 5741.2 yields 23.3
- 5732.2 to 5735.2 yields 15.6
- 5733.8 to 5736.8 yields 18.9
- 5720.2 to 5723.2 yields 21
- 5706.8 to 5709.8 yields 22.4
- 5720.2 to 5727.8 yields 20.1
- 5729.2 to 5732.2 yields 17.7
